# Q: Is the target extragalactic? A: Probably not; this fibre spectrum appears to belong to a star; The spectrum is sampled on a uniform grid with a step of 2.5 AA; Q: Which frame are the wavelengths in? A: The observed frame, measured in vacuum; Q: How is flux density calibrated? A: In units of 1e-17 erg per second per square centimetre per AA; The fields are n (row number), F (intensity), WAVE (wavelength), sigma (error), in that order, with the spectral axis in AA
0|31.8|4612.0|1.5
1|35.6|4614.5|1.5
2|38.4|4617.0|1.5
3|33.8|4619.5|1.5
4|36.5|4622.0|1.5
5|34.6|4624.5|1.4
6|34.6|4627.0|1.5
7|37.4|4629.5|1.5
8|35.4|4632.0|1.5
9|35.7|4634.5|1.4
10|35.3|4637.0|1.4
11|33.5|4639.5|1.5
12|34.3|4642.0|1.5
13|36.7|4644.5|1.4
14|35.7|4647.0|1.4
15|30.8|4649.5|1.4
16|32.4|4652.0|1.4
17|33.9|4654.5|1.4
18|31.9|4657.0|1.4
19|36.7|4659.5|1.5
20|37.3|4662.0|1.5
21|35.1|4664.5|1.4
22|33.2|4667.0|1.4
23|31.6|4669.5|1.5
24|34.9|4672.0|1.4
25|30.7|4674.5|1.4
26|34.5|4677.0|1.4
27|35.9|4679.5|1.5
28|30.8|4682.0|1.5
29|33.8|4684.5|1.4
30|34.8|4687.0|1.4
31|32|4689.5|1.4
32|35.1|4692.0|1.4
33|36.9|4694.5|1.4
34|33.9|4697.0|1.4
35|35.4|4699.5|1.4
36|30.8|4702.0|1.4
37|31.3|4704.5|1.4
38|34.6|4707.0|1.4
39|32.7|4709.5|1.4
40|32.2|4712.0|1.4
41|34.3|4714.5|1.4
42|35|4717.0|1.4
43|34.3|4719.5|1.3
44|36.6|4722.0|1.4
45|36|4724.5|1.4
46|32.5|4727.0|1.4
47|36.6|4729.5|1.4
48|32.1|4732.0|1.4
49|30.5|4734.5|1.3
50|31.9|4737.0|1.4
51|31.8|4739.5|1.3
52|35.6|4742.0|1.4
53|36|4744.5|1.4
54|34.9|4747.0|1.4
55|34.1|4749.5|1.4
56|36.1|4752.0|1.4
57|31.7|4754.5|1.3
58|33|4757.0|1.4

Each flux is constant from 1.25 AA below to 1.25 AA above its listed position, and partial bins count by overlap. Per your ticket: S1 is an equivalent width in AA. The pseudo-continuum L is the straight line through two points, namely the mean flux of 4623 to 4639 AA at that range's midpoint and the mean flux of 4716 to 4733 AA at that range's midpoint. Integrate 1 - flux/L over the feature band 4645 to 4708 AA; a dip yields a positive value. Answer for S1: 2.4 AA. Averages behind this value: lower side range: 35.4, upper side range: 34.8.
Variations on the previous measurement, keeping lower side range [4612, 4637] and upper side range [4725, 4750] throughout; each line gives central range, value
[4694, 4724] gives 0.1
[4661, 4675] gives 0.4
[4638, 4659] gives 0.8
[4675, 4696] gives 0.3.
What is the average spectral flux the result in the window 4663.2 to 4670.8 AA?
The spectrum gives 33.3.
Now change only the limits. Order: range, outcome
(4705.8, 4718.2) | 33.8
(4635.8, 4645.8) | 35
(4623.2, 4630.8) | 35.5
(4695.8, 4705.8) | 32.9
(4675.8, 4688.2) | 34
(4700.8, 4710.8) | 32.4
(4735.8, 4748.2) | 34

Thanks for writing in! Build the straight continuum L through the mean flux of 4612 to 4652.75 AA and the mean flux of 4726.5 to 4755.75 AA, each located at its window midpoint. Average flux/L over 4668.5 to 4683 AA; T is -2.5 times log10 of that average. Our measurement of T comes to 0.04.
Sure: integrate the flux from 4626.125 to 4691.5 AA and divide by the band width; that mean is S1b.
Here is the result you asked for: 34.2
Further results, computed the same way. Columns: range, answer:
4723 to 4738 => 33.3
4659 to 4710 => 33.9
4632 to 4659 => 34.2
